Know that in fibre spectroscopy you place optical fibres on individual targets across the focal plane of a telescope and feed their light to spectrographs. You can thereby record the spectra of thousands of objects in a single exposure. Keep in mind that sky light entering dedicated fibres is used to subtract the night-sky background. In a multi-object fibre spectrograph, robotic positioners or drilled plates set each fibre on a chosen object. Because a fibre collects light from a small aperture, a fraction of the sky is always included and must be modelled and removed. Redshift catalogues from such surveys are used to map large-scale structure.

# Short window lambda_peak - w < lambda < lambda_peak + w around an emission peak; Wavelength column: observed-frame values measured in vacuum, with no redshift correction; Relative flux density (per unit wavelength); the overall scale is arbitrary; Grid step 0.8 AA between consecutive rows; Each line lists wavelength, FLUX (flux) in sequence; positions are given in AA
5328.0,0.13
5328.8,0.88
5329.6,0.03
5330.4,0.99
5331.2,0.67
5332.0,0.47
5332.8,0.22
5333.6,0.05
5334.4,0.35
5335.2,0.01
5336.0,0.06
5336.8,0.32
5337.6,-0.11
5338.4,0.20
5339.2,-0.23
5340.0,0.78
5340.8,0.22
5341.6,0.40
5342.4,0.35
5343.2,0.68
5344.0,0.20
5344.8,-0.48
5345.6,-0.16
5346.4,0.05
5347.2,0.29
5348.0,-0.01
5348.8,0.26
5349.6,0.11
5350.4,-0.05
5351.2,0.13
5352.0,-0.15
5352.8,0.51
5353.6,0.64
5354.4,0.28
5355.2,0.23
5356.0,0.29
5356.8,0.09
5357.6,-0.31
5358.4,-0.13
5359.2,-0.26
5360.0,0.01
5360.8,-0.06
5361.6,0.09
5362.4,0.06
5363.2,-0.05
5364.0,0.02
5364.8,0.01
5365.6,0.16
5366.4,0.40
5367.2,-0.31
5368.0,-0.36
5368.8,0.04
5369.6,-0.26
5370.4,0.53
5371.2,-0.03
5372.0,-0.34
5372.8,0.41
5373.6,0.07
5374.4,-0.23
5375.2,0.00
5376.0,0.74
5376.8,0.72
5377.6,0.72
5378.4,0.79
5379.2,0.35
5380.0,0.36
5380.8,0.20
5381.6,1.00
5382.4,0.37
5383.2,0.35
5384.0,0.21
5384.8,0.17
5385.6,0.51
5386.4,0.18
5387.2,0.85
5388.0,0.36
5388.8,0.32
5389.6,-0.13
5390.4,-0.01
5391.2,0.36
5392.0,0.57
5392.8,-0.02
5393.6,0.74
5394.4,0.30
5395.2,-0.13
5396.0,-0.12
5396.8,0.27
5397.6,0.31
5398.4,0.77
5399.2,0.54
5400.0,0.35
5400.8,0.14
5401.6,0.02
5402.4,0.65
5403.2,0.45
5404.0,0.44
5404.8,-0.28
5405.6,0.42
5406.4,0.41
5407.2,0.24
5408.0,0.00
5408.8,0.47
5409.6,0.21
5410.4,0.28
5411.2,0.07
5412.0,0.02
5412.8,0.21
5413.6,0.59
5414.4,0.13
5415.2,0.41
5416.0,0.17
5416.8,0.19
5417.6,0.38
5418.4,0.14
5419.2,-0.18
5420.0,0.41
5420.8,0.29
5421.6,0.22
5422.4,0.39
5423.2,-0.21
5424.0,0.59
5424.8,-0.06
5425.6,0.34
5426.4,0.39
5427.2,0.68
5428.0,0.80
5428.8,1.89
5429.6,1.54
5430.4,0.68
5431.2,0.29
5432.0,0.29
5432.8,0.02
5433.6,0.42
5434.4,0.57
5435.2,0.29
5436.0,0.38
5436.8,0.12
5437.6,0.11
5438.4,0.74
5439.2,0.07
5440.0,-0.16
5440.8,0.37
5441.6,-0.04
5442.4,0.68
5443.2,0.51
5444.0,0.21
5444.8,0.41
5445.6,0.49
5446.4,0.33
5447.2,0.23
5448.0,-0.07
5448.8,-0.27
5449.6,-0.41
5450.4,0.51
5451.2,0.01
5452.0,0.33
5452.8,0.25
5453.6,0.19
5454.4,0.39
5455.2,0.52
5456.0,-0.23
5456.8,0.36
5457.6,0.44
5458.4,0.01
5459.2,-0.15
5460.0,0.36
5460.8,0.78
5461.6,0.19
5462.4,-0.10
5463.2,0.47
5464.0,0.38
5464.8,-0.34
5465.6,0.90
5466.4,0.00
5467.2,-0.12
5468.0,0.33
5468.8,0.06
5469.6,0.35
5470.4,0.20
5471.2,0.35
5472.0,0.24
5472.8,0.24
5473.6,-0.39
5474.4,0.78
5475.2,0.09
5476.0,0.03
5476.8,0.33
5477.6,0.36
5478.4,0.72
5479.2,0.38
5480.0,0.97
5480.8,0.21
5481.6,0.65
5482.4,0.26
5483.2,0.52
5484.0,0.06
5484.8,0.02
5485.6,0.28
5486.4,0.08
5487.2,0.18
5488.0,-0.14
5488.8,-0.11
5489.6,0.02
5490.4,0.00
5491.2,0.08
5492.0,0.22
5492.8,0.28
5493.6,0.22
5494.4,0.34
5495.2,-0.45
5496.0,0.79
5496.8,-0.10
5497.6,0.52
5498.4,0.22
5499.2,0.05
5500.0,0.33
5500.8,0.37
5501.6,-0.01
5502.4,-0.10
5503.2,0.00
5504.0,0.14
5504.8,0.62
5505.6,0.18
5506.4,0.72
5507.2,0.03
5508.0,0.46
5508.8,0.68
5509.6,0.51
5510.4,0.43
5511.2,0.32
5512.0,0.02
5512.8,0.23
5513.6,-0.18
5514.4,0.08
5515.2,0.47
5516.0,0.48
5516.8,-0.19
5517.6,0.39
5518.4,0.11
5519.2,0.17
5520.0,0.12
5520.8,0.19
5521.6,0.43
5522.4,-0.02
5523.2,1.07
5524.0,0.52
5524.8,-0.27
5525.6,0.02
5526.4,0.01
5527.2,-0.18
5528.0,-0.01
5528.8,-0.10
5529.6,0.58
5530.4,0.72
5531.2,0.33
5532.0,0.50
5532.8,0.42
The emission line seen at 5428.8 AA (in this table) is [O III]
